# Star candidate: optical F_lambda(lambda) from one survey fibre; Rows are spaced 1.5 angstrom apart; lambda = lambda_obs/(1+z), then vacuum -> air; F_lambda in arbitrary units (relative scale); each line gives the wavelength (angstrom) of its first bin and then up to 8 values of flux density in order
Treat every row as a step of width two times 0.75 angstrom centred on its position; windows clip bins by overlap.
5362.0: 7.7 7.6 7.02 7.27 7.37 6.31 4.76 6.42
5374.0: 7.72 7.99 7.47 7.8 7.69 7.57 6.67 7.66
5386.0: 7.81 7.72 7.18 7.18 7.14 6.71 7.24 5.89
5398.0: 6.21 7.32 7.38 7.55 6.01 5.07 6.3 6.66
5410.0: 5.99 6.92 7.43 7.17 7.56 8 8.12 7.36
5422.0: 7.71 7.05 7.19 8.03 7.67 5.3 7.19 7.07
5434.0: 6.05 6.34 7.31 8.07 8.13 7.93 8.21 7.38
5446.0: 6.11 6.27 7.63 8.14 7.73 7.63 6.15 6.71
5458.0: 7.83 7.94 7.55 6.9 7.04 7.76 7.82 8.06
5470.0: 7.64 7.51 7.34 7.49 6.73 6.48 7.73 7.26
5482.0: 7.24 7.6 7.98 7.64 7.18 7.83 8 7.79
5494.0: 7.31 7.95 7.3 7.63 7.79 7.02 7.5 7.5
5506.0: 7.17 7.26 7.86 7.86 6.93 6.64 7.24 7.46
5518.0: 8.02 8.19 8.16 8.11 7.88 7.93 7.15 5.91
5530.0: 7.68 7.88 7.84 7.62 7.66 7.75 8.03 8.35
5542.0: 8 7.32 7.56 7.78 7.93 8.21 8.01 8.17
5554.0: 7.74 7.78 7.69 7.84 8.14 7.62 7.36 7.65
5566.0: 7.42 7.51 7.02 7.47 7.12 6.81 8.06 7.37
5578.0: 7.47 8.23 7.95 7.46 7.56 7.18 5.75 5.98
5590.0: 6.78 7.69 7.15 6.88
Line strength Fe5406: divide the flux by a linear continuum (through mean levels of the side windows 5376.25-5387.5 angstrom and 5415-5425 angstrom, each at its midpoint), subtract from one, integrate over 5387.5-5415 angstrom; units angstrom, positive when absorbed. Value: 2.90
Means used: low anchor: 7.54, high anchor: 7.59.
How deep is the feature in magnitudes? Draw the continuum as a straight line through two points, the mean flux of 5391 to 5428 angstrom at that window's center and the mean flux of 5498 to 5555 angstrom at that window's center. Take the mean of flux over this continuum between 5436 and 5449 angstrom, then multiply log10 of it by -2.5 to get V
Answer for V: -0.03 mag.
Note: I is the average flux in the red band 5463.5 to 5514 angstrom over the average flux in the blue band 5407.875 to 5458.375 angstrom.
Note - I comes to 1.0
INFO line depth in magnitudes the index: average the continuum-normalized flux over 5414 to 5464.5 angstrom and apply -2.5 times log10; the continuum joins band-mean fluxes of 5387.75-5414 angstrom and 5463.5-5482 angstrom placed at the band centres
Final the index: -0.03 mag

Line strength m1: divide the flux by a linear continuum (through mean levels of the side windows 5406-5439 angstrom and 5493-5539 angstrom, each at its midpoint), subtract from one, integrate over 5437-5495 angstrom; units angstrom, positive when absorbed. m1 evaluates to -1.3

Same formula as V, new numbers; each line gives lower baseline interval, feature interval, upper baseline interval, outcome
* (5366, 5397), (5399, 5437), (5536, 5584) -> 0.041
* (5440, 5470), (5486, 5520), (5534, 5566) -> 0.015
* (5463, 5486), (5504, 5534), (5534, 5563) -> 0.021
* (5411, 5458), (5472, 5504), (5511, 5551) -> 0.005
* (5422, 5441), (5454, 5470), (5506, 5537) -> -0.015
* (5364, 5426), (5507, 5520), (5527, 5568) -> 0.012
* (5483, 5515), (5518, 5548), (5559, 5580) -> -0.033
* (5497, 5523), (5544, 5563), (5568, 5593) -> -0.070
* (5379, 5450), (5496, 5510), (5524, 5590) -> -0.011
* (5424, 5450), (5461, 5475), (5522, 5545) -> -0.026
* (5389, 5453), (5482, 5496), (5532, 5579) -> -0.039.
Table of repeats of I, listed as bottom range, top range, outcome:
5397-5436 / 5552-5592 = 1.07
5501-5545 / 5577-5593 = 0.95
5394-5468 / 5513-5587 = 1.07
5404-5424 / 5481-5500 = 1.09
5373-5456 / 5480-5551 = 1.06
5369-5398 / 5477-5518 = 1.05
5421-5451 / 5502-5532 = 1.04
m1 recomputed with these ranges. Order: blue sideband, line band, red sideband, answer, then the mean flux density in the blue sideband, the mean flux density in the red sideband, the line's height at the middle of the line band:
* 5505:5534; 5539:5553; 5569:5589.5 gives -1.0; 7.54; 7.25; 7.41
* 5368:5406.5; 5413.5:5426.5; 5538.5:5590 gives -0.8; 6.98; 7.56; 7.09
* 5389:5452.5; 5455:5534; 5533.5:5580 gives -0.8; 7.09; 7.7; 7.42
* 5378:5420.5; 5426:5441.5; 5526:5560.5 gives 0.2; 7.07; 7.74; 7.23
